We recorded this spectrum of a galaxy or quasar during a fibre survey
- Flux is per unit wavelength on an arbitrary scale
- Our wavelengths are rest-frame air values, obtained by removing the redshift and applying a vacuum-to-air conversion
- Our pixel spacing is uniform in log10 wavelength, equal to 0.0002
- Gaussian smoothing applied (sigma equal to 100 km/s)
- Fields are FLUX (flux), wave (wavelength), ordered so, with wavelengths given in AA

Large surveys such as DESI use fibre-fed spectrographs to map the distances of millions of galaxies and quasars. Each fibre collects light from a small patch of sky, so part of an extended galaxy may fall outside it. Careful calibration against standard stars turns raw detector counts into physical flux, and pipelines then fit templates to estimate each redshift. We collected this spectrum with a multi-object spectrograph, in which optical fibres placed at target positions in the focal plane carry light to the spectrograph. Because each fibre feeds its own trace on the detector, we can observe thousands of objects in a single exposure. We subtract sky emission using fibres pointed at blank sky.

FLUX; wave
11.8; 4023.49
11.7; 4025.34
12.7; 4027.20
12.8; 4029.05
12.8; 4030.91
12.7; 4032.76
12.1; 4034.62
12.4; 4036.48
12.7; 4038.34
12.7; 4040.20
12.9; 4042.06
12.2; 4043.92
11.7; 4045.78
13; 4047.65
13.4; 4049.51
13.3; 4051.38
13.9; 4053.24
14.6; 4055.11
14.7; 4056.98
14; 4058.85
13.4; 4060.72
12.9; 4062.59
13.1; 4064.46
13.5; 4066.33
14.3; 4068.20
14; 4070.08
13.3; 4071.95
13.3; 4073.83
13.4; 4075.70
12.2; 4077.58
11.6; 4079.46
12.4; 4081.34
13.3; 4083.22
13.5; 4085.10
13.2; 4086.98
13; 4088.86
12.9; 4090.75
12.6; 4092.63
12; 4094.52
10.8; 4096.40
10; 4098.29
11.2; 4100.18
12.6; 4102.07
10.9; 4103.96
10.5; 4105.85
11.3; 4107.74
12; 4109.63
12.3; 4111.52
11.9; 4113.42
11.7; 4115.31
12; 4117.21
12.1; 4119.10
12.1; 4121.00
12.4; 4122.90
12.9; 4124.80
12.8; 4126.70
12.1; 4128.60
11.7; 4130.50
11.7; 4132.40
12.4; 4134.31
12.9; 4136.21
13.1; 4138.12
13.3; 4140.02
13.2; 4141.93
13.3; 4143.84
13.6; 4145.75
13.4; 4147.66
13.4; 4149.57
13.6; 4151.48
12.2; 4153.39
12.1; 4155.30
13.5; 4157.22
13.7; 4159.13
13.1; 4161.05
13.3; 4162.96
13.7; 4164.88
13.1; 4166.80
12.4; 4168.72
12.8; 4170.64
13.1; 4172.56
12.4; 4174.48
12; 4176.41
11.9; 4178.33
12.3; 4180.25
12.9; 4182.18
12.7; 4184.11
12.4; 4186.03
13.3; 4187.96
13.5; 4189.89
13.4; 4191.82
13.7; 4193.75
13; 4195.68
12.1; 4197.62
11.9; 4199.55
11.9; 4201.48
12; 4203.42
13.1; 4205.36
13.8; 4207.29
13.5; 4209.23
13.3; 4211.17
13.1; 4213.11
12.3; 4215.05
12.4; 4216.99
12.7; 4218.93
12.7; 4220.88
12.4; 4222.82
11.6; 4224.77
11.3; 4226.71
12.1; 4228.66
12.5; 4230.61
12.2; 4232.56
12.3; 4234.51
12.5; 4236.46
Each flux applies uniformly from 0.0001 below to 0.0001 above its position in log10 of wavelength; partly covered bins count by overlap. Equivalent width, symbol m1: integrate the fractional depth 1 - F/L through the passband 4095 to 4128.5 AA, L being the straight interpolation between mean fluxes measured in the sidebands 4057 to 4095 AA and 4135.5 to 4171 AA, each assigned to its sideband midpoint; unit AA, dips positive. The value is 3.6 AA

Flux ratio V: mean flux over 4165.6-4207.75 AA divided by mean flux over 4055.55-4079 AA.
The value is 0.94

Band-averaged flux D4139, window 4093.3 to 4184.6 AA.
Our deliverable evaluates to 12.4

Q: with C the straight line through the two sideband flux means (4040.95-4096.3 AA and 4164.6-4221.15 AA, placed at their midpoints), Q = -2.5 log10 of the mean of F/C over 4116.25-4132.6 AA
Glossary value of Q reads 0.06 mag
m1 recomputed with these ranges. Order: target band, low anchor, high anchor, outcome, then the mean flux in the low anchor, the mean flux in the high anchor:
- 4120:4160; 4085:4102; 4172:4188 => -1.7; 12.1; 12.5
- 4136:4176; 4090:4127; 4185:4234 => -2.9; 11.8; 12.6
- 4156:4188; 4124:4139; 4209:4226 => -0.8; 12.4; 12.6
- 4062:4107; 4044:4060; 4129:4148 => 2.5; 13.5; 12.8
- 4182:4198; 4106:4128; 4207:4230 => -0.8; 12.1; 12.6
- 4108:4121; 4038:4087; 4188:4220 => 1.1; 13.2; 12.9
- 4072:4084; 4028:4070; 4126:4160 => 0.3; 13.2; 12.9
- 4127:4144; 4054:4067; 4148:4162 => 0.8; 13.7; 13.1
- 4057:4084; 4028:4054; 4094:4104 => -2.8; 12.8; 11.2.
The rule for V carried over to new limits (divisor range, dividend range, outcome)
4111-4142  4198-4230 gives 1.01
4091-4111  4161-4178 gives 1.12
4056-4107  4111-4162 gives 1.00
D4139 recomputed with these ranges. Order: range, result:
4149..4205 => 12.8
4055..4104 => 12.8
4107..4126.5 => 12.1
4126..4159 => 12.9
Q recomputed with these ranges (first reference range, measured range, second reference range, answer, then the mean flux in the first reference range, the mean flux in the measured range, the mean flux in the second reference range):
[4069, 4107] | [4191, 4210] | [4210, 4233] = -0.04 mag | 12.3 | 12.8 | 12.4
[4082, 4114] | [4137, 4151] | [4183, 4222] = -0.08 mag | 12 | 13.3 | 12.8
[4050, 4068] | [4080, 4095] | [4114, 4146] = 0.03 mag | 13.7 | 12.9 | 12.5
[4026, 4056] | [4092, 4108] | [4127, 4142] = 0.12 mag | 12.9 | 11.3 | 12.5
